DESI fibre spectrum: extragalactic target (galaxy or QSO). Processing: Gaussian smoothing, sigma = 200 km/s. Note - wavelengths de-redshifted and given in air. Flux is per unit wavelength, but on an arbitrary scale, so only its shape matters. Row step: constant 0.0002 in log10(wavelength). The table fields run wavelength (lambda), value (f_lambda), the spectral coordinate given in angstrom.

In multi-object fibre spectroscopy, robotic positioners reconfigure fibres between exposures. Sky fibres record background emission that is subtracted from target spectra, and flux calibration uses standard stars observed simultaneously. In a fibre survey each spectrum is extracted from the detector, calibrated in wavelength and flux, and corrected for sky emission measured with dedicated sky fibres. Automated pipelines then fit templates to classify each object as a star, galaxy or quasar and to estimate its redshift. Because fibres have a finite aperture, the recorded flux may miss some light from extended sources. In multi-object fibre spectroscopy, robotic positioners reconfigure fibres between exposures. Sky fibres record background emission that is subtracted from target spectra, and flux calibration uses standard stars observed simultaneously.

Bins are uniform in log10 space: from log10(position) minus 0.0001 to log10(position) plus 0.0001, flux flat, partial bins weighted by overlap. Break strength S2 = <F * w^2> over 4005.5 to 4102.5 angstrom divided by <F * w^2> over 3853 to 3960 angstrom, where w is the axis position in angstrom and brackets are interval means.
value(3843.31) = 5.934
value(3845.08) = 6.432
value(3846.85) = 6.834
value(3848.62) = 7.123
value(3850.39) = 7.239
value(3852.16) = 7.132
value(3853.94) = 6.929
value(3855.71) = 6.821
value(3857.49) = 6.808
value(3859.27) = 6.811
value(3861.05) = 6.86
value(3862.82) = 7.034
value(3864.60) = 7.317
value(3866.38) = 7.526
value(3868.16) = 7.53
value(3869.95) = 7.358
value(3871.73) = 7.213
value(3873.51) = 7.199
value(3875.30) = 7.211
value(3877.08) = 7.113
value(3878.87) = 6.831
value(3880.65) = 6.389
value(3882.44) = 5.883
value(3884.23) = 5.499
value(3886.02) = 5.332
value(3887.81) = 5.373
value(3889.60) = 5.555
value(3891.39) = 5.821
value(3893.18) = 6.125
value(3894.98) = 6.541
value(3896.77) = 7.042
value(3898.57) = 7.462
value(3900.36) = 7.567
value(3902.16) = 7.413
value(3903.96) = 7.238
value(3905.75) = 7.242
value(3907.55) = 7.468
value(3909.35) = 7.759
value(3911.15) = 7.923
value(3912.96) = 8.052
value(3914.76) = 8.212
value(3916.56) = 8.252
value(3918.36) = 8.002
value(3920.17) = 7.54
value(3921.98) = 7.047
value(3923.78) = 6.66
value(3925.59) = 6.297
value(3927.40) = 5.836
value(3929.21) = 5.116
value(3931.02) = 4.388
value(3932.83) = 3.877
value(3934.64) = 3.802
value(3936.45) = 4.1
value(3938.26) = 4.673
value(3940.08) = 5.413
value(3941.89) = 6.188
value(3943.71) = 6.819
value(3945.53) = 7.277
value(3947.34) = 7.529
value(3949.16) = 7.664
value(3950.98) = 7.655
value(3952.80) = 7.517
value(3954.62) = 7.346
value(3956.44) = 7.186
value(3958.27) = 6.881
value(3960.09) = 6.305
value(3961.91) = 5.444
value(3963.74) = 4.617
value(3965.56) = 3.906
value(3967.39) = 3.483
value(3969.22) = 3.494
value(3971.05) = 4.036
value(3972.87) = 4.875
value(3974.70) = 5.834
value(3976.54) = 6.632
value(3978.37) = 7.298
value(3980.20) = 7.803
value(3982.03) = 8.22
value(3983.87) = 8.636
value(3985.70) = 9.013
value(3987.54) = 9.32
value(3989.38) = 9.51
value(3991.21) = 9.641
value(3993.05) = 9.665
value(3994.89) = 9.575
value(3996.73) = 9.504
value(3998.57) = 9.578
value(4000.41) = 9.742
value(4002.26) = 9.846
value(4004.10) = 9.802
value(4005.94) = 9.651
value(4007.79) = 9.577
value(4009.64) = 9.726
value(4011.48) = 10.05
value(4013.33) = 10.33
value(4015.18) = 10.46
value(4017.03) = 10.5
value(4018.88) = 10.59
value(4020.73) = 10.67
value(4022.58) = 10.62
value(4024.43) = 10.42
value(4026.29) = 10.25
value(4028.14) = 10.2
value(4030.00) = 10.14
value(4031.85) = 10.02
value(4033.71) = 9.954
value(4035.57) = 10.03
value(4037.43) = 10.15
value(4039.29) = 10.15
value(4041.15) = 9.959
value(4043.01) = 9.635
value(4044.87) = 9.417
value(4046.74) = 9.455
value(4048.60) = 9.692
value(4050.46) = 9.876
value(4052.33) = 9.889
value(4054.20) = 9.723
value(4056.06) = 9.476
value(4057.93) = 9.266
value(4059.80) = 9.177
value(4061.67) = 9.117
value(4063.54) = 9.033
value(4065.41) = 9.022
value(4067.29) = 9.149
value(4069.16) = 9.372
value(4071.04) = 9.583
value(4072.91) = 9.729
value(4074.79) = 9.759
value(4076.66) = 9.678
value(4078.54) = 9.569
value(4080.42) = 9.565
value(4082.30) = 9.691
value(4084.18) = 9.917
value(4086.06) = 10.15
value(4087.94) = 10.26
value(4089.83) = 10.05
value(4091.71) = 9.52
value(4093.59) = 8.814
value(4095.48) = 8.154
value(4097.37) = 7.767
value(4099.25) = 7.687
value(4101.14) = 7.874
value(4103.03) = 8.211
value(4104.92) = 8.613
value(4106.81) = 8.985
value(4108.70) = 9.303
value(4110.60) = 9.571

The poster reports 1.55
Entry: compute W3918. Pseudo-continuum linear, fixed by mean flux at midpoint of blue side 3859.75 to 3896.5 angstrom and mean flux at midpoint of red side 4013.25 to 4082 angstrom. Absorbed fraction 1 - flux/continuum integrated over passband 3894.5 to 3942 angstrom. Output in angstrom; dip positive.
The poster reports 4.9 angstrom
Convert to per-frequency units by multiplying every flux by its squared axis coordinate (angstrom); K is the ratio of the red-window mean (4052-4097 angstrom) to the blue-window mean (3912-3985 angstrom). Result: 1.61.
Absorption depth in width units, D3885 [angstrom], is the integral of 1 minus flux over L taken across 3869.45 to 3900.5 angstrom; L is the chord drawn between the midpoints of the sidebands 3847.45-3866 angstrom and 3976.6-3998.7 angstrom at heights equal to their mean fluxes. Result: 3.9 angstrom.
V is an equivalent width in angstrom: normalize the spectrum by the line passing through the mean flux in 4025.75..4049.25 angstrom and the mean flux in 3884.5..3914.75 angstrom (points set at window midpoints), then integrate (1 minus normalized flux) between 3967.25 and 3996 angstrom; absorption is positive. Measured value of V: 4.3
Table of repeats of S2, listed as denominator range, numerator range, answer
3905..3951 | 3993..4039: 1.61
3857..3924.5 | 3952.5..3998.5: 1.05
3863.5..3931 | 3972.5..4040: 1.45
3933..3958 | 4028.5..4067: 1.60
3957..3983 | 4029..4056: 1.80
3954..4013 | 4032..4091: 1.30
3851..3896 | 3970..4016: 1.40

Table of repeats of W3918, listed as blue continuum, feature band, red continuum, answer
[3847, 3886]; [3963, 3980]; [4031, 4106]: 6.58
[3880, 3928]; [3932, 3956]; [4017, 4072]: 4.87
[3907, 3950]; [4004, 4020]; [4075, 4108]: -4.64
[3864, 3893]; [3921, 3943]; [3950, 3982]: 3.18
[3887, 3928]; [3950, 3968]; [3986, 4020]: 5.16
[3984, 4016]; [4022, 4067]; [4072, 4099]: -1.00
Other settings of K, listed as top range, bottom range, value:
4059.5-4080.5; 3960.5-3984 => 1.75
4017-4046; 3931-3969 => 1.82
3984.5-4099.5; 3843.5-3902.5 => 1.56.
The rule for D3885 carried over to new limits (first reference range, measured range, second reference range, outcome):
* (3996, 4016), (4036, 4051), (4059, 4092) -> -0.2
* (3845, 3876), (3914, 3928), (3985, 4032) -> 1.7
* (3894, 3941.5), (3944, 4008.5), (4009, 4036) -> 8.6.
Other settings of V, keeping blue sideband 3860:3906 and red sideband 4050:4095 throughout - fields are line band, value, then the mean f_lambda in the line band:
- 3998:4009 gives -1.52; 9.7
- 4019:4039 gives -3.06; 10.3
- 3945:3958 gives 0.55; 7.43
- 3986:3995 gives -1.26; 9.5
